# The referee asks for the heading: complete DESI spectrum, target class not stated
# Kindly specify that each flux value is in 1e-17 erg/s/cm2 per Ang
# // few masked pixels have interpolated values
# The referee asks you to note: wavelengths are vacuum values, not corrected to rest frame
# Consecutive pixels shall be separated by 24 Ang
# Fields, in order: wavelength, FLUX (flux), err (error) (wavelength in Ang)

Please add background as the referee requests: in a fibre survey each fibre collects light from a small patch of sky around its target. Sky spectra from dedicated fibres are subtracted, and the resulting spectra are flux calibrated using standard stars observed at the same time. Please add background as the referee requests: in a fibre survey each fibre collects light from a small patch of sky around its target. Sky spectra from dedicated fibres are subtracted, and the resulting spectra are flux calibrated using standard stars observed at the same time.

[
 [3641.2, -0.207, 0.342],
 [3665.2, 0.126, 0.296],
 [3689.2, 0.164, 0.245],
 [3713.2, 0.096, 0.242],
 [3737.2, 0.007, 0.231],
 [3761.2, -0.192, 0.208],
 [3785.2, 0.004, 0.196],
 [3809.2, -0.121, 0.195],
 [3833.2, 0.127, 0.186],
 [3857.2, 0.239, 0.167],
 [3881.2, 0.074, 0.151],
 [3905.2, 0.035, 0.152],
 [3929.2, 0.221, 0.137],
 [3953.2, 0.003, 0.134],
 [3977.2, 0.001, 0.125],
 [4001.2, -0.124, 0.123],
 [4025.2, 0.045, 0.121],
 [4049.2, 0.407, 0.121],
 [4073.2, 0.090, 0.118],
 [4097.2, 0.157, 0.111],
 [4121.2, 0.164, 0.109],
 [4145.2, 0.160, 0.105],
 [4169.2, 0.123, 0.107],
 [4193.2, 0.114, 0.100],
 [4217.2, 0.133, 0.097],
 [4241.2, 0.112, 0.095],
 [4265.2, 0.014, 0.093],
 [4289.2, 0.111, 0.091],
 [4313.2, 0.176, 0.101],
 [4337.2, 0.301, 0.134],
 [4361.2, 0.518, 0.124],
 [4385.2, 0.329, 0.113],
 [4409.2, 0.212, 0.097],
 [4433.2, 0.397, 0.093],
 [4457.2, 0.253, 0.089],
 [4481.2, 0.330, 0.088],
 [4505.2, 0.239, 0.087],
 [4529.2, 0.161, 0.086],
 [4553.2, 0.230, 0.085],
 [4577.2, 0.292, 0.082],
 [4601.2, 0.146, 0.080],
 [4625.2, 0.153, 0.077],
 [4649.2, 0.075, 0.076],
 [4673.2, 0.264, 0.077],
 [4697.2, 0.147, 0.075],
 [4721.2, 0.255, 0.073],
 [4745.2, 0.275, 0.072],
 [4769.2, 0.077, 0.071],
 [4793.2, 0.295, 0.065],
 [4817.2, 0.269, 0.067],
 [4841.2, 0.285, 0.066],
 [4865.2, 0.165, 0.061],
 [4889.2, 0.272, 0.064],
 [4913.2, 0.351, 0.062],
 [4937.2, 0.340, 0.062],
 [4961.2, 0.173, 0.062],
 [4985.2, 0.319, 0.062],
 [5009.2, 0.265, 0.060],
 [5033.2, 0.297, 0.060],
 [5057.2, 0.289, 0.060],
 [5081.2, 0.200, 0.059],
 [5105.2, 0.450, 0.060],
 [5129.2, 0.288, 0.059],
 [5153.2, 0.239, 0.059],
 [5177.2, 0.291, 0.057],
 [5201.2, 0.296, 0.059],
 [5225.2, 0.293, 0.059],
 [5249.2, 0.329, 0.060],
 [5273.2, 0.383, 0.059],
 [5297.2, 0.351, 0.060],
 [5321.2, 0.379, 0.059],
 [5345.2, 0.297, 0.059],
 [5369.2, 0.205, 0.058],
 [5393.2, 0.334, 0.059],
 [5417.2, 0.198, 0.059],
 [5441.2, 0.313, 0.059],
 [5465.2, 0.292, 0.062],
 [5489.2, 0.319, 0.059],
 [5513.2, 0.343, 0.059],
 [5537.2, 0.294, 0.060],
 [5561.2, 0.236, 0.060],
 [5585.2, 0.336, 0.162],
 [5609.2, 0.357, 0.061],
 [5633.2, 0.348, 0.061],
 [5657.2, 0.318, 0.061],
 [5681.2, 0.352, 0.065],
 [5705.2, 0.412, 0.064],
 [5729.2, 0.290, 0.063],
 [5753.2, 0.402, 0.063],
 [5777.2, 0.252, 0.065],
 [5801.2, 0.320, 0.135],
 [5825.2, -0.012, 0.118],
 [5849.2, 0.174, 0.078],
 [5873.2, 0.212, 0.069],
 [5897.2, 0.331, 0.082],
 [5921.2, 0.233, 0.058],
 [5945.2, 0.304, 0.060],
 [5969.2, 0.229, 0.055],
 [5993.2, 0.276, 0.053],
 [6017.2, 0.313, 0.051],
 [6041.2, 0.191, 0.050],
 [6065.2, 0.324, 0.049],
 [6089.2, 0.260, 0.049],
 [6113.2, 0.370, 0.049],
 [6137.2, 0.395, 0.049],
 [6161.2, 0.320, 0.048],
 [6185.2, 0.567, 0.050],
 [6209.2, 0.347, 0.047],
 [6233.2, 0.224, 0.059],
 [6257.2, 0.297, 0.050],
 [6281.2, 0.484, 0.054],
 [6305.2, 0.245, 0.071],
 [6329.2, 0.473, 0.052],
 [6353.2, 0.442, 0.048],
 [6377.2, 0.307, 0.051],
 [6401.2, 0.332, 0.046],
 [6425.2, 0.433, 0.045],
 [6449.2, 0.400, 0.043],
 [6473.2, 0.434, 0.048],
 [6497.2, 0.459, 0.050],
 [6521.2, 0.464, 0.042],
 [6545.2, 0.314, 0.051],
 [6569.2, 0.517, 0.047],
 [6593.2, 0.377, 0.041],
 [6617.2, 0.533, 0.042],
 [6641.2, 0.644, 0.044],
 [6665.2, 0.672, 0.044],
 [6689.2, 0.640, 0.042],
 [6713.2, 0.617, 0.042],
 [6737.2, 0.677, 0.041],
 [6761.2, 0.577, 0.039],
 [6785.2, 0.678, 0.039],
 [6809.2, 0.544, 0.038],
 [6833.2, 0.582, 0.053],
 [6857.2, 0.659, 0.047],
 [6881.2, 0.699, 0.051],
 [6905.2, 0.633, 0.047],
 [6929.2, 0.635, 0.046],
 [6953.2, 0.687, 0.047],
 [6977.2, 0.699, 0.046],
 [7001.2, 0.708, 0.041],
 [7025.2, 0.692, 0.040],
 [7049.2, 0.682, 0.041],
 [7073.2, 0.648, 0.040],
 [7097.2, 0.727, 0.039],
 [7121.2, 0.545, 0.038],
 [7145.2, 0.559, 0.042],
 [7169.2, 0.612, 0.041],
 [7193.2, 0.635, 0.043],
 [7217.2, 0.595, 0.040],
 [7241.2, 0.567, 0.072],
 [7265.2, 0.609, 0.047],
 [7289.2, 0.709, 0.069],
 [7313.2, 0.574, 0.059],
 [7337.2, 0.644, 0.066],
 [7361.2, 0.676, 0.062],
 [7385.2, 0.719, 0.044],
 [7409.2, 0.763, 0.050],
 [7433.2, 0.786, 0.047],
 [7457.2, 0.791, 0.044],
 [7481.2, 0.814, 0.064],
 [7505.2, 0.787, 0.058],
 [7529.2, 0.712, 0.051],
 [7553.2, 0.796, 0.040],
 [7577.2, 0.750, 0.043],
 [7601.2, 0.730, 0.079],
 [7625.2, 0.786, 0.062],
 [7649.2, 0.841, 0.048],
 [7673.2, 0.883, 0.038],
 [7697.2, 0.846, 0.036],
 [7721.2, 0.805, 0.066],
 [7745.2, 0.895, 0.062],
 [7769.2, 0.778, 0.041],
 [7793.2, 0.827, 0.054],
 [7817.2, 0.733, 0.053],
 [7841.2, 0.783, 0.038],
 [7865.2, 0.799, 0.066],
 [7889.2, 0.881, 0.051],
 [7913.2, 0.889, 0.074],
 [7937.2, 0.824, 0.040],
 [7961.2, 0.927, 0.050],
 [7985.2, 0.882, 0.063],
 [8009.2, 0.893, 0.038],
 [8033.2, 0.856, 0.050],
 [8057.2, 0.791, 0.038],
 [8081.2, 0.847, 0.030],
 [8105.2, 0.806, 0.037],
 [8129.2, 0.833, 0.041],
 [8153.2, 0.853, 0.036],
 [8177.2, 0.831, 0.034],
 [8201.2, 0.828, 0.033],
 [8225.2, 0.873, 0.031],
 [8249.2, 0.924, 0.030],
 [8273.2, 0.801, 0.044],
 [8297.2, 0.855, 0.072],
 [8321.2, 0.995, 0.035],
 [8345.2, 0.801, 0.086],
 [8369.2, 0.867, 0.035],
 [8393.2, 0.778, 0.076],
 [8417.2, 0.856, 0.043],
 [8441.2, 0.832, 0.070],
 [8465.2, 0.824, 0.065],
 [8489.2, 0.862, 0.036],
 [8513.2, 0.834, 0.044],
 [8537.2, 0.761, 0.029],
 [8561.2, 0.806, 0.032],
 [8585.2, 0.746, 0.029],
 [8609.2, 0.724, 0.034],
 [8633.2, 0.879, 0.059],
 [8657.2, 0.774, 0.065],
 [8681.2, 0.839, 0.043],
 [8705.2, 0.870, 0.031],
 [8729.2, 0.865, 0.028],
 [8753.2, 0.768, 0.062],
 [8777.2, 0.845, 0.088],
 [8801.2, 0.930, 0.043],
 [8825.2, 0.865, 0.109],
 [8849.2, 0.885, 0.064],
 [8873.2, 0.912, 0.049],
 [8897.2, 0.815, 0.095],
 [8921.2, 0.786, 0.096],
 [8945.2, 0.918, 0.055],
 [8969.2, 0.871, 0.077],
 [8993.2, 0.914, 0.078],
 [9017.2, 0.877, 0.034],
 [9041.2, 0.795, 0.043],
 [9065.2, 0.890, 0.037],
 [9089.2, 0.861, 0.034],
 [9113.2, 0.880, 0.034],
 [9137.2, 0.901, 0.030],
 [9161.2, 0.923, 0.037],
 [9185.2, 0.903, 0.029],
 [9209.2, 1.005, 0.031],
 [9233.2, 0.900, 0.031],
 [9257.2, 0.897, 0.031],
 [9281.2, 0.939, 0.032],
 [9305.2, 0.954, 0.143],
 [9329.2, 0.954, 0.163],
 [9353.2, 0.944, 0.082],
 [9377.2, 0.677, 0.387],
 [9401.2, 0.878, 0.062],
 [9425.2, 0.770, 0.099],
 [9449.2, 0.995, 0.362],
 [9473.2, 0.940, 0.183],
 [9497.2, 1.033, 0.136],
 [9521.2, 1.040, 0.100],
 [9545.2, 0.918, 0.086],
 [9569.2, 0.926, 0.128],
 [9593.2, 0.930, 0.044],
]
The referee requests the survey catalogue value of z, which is 0.66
